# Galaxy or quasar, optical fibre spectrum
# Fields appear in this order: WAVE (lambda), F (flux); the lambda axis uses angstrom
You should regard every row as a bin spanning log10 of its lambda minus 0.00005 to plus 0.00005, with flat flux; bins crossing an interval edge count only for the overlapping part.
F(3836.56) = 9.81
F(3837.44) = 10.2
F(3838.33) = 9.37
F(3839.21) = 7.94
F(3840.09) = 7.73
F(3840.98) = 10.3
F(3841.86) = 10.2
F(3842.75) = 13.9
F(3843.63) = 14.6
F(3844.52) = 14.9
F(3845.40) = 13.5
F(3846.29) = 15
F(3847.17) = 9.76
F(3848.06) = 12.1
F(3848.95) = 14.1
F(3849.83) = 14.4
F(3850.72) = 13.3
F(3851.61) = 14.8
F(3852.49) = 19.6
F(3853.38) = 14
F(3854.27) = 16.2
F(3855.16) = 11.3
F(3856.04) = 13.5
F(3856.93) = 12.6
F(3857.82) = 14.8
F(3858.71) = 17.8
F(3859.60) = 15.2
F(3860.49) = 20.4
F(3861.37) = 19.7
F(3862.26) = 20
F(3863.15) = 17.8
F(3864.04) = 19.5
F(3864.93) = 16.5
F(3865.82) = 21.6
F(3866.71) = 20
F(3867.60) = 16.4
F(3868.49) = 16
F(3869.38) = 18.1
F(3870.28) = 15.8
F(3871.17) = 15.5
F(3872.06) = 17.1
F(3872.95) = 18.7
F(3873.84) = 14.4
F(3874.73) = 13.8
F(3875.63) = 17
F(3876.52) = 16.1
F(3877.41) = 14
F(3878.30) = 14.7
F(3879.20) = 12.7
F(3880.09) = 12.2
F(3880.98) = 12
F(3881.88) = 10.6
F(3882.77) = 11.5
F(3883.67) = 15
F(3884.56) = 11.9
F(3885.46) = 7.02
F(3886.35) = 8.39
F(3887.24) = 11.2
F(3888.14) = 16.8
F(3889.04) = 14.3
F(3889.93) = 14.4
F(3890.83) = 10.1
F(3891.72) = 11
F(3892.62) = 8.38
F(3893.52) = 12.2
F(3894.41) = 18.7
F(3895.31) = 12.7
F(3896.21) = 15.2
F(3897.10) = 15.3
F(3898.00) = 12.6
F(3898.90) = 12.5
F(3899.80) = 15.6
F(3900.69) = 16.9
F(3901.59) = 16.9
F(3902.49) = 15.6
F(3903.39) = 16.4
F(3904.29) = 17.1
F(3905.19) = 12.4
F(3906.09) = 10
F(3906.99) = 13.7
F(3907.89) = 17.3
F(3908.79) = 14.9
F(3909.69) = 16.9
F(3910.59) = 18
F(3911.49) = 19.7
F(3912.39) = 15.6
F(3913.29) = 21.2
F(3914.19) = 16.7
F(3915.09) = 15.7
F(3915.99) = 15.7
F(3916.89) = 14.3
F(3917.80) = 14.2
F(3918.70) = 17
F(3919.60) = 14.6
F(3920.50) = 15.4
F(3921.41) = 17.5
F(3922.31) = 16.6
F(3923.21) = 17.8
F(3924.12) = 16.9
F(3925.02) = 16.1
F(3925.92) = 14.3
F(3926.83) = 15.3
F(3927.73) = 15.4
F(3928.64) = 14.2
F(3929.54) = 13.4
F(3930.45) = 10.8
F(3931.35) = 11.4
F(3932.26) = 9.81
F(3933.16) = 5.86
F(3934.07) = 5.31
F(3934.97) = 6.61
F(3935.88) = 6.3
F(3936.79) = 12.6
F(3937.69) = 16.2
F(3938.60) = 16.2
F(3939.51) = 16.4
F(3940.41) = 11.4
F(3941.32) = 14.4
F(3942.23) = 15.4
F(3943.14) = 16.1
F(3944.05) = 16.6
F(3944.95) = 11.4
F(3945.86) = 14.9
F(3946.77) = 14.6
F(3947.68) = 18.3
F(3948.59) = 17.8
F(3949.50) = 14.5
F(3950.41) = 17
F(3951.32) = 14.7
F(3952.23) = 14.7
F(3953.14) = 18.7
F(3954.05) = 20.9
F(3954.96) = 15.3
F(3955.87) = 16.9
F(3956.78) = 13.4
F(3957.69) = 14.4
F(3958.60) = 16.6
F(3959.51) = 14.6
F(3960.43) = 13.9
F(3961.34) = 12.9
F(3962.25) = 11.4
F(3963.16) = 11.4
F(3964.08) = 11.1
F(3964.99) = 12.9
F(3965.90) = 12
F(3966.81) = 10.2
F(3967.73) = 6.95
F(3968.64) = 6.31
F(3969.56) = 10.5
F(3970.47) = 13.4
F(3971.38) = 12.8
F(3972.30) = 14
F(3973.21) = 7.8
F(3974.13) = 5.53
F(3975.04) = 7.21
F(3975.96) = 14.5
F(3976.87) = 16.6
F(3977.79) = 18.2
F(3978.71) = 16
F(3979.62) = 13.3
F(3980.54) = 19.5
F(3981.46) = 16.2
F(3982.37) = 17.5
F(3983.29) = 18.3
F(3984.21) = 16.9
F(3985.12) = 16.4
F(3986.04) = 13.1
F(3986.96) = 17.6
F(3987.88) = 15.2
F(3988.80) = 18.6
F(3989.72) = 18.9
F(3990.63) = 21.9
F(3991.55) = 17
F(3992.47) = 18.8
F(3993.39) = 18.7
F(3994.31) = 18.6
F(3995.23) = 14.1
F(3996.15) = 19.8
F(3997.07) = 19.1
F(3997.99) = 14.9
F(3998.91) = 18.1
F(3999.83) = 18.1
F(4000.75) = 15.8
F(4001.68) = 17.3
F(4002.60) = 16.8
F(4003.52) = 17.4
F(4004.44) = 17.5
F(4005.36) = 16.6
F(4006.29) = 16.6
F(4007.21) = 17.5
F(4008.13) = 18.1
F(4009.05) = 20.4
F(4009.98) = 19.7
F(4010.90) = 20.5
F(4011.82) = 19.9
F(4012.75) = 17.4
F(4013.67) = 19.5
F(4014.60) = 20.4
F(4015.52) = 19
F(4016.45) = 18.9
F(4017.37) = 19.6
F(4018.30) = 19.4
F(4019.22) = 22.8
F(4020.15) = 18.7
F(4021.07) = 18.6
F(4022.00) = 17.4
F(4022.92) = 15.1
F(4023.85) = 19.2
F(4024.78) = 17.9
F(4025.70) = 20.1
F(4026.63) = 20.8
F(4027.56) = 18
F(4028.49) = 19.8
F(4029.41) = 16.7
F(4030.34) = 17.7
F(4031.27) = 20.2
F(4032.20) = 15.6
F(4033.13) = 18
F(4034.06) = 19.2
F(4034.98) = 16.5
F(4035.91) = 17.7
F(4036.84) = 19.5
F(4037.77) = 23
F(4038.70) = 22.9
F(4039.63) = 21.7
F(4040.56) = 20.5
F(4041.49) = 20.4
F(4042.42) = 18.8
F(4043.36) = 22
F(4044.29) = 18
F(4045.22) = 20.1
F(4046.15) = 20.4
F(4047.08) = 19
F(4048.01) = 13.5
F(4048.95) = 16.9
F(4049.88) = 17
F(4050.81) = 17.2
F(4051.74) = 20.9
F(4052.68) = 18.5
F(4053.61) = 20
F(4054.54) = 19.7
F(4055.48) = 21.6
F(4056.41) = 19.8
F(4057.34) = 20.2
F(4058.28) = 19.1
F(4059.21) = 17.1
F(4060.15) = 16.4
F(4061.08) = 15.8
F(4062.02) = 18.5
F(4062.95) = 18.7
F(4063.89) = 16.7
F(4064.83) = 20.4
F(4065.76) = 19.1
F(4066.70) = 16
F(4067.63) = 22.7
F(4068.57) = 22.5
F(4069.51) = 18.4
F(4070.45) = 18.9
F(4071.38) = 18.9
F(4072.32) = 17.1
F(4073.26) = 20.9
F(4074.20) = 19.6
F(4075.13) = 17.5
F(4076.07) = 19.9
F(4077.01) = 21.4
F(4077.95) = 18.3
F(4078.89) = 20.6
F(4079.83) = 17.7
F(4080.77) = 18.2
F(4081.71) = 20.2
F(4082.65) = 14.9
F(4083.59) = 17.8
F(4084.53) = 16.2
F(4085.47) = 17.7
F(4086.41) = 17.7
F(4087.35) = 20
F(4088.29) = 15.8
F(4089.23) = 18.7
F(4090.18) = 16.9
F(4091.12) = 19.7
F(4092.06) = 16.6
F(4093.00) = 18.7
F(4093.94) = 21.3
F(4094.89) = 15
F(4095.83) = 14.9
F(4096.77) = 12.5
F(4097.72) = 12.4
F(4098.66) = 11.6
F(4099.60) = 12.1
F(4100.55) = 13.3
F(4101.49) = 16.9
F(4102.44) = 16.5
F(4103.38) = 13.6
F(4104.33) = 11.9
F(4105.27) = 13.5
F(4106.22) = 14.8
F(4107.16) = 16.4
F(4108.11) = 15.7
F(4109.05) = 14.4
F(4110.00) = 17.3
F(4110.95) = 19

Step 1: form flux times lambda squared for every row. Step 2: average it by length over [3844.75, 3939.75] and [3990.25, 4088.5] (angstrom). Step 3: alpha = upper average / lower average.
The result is 1.4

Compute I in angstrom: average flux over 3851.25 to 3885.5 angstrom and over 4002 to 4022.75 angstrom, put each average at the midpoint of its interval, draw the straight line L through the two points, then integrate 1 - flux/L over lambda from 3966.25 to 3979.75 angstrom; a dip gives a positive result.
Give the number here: 4.81 angstrom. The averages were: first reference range 15.6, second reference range 18.7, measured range 11.5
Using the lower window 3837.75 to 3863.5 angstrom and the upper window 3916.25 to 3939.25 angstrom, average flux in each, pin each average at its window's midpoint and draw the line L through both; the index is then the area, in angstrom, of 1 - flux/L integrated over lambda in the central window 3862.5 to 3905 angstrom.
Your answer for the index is -2.7 angstrom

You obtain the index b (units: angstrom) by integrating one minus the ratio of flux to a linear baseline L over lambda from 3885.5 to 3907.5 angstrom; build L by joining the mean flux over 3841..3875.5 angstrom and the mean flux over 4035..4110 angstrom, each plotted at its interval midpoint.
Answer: 3.4 angstrom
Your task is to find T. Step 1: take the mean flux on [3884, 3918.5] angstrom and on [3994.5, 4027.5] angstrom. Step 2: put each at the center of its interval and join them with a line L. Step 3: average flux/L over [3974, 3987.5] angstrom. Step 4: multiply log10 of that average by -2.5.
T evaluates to 0.13 mag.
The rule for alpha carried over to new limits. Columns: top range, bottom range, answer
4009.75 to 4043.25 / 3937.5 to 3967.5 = 1.36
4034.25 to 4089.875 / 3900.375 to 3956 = 1.36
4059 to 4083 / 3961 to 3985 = 1.53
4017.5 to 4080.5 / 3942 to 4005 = 1.30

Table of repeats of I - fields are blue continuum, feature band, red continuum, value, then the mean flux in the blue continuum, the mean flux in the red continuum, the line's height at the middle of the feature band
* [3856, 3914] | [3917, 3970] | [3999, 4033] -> 9.0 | 15.1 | 18.5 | 16.6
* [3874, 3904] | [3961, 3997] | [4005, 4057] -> 5.5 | 13.5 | 19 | 17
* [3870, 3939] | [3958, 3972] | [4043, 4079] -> 3.6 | 14.1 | 18.9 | 16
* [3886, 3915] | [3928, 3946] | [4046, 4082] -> 3.9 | 14.7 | 18.8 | 15.6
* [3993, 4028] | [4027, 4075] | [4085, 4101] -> -4.7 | 18.4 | 16.2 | 17.3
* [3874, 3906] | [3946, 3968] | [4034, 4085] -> 1.7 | 13.5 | 19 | 15.7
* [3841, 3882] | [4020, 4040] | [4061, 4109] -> -2.4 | 15.3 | 17.3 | 16.8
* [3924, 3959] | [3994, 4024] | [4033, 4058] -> -1.2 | 14.1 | 19.4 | 17.5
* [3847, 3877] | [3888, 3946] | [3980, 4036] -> 8.9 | 16.2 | 18.1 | 16.9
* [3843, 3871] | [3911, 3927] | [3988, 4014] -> 0.4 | 15.9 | 18.1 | 16.8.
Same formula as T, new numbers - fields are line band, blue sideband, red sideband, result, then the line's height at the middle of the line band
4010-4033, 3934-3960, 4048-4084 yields -0.100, 17.2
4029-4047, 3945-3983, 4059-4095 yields -0.151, 16.9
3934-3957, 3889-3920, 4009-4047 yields 0.125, 16.4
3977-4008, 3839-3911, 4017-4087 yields 0.008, 17.4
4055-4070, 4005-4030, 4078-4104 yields -0.088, 17.5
